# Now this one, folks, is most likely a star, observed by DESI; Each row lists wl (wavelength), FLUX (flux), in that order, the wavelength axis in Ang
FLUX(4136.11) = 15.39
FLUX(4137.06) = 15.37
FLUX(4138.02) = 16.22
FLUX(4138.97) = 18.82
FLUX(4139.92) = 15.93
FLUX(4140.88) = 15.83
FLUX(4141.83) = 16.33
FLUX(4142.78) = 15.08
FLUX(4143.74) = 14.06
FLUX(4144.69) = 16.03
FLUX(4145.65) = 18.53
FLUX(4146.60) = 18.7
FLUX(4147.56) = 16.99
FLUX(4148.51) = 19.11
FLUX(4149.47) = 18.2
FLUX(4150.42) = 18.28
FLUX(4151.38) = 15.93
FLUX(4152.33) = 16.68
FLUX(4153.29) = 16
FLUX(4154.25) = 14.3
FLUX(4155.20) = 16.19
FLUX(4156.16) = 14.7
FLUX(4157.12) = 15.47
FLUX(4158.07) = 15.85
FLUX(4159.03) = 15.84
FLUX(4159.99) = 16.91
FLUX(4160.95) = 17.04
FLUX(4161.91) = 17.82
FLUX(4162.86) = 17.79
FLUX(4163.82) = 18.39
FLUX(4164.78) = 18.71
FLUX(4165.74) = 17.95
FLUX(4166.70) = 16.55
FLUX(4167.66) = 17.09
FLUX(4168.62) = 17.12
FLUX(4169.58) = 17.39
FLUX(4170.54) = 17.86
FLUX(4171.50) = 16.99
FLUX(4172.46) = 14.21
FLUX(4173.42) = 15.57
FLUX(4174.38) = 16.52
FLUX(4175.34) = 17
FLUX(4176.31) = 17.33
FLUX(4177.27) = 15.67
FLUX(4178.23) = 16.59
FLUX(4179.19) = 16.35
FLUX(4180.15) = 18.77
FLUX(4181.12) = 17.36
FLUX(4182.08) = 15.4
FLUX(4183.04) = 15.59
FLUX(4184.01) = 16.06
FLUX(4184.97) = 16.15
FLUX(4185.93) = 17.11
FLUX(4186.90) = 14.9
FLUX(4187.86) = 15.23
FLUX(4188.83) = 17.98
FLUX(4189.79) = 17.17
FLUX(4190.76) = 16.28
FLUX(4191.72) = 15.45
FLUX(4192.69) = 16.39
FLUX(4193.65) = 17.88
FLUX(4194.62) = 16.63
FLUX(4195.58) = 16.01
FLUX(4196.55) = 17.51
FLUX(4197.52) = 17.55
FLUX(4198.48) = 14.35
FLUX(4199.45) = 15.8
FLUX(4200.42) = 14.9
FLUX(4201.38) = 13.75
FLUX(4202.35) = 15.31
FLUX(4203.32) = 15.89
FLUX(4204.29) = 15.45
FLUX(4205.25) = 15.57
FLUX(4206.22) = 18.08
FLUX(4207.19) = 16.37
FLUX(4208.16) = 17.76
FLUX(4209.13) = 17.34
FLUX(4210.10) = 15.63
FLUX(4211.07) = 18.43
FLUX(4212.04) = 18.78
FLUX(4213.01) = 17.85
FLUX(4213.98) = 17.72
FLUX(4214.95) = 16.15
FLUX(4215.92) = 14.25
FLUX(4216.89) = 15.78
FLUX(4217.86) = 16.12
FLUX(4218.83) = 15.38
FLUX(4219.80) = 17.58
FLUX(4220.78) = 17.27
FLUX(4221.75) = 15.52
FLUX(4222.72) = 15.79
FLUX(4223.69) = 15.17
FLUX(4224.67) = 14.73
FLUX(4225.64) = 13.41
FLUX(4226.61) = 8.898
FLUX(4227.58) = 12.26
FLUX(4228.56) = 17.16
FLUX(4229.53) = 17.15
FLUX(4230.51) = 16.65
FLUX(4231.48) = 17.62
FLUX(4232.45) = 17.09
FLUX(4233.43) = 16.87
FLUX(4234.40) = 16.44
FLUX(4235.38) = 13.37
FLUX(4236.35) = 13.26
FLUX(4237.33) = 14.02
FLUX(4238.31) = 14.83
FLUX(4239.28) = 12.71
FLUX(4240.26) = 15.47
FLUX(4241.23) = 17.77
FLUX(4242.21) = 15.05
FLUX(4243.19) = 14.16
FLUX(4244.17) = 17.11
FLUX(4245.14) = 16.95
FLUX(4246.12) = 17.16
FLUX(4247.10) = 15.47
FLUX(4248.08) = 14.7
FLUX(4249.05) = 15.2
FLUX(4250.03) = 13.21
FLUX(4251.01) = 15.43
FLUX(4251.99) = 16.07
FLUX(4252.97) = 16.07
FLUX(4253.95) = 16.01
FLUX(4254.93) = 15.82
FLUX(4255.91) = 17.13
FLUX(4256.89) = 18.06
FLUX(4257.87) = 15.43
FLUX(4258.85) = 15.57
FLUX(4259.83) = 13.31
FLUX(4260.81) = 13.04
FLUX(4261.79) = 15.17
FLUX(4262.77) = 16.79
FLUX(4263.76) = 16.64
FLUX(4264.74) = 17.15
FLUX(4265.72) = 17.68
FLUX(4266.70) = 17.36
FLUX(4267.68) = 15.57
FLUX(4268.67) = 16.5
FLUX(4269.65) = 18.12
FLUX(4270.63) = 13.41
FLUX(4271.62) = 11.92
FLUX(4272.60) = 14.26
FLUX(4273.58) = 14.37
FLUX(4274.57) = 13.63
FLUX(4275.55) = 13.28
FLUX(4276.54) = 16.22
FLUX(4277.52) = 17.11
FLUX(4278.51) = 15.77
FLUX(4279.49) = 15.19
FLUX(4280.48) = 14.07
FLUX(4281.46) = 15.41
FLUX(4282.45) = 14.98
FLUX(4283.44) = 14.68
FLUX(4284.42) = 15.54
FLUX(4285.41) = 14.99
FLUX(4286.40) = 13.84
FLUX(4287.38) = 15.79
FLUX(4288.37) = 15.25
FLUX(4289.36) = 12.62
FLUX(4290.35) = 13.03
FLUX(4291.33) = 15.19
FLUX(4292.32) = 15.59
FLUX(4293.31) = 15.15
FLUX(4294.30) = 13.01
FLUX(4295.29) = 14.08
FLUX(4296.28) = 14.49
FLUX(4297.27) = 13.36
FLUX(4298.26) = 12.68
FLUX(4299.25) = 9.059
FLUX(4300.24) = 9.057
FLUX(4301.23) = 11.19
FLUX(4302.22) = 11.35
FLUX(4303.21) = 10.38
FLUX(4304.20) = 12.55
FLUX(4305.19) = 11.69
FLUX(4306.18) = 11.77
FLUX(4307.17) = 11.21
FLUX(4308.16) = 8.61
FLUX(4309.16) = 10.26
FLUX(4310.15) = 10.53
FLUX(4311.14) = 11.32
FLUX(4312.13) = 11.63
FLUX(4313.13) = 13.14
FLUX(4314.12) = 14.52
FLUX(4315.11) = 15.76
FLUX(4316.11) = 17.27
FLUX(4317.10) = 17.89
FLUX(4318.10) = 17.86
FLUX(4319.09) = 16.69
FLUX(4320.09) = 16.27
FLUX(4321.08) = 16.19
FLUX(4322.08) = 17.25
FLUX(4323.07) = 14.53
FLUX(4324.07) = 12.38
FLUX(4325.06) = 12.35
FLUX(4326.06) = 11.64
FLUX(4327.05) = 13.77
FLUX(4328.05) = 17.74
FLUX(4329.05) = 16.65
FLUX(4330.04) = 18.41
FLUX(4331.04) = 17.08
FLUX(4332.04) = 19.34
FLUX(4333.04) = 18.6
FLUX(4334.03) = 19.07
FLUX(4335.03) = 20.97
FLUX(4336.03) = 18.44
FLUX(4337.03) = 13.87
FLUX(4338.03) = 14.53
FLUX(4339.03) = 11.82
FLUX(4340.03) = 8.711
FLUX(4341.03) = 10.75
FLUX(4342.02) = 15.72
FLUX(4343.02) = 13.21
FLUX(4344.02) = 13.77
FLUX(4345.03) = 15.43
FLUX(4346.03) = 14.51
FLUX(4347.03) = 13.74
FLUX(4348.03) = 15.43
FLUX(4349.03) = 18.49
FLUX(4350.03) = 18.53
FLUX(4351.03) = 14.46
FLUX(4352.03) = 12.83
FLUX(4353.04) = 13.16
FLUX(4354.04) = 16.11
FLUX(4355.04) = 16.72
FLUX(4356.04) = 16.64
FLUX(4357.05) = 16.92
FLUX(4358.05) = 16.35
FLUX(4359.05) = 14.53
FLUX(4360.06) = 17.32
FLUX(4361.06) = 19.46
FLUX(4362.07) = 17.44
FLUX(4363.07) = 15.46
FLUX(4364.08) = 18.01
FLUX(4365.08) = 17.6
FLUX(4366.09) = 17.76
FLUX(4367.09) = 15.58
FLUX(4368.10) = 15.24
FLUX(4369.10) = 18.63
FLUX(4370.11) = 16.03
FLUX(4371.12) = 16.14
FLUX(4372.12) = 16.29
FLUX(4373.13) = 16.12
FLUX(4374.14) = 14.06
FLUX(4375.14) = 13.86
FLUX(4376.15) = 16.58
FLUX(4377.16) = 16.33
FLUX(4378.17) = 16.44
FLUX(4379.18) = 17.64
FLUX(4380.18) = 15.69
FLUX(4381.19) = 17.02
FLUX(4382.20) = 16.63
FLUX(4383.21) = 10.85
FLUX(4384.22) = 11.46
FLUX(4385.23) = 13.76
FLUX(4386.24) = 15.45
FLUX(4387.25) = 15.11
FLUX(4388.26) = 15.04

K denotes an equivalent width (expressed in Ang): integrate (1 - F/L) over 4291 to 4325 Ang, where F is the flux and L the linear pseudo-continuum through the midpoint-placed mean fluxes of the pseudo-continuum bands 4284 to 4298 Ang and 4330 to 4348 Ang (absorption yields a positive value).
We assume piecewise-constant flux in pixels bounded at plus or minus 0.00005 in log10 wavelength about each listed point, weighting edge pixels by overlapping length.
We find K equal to 3.25 Ang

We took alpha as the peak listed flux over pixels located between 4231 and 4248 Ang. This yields 17.77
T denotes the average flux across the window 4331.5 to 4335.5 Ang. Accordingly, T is 19.5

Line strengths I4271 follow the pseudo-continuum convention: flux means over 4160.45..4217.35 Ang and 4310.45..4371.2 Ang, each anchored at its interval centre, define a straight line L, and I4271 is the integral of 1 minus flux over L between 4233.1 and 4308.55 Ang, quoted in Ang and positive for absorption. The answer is 7.2 Ang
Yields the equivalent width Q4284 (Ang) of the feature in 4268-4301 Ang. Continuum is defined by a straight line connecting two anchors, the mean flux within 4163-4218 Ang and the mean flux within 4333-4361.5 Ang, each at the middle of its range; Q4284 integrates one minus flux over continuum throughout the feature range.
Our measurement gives 3.4 Ang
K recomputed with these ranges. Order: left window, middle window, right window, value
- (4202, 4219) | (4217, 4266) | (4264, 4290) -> 1.2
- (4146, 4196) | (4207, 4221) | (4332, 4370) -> -0.3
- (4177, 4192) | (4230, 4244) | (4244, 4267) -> 0.5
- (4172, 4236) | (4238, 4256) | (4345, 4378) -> 0.6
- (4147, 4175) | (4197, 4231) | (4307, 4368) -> 1.0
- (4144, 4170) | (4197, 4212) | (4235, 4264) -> -0.1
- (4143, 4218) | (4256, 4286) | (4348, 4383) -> 1.9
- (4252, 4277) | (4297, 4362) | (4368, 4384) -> 4.7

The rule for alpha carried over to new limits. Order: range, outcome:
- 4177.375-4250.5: 18.78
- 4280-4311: 15.79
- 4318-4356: 20.97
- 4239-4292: 18.12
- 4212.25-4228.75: 17.85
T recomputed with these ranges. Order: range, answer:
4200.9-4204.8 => 15.1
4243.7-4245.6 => 17.1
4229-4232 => 17.2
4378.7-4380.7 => 16.7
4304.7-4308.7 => 10.8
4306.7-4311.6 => 10.4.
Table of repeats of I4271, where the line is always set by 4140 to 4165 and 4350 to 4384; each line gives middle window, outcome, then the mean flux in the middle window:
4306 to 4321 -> 2.3 Ang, 13.8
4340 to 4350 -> 1.0 Ang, 14.4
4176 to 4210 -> 0.5 Ang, 16.3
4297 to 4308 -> 3.4 Ang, 11.2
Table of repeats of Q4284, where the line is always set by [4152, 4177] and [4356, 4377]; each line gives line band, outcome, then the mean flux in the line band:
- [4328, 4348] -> 1.13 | 15.6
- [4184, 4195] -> 0.12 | 16.5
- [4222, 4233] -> 0.99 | 15.1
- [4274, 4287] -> 1.23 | 15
